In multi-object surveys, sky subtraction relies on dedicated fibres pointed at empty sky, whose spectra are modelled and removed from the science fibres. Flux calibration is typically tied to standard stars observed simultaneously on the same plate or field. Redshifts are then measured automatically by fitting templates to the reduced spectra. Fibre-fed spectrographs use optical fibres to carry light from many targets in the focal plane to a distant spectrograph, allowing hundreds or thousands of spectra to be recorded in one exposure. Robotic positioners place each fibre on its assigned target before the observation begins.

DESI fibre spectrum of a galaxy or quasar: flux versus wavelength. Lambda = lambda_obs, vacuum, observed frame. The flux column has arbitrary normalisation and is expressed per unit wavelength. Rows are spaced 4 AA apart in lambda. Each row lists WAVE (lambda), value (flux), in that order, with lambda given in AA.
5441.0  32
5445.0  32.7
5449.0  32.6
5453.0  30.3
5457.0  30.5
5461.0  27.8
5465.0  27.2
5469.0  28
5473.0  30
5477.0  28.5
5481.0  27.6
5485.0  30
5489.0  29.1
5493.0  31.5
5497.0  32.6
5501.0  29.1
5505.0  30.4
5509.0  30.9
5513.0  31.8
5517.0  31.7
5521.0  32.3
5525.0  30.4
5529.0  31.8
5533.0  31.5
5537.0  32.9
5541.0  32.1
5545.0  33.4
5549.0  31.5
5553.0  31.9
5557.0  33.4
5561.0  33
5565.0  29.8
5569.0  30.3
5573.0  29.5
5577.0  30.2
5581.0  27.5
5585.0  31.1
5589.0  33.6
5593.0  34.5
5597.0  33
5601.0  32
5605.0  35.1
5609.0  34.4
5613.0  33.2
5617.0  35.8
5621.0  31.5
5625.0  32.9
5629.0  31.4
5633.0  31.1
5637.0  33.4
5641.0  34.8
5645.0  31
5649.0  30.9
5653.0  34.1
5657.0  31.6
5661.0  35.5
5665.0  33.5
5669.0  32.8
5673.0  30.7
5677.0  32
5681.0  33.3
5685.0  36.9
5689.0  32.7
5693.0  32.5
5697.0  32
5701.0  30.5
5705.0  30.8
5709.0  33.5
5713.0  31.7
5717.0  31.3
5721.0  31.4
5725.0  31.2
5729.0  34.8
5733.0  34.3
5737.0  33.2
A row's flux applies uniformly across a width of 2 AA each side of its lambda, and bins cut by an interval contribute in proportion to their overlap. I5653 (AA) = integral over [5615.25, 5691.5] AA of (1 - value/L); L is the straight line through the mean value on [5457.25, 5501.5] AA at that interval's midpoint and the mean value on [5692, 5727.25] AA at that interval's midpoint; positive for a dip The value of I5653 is -4.6 AA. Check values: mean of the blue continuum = 29.3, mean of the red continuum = 31.7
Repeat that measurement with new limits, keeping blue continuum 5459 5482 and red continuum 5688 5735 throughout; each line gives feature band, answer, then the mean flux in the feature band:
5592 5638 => -3.8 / 33.2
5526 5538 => -1.1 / 31.9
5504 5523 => -1.7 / 31.5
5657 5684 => -1.3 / 33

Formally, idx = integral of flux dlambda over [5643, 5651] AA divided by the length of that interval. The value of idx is 30.9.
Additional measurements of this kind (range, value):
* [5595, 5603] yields 32.5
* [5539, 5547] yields 32.8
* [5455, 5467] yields 28.5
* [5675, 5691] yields 33.7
